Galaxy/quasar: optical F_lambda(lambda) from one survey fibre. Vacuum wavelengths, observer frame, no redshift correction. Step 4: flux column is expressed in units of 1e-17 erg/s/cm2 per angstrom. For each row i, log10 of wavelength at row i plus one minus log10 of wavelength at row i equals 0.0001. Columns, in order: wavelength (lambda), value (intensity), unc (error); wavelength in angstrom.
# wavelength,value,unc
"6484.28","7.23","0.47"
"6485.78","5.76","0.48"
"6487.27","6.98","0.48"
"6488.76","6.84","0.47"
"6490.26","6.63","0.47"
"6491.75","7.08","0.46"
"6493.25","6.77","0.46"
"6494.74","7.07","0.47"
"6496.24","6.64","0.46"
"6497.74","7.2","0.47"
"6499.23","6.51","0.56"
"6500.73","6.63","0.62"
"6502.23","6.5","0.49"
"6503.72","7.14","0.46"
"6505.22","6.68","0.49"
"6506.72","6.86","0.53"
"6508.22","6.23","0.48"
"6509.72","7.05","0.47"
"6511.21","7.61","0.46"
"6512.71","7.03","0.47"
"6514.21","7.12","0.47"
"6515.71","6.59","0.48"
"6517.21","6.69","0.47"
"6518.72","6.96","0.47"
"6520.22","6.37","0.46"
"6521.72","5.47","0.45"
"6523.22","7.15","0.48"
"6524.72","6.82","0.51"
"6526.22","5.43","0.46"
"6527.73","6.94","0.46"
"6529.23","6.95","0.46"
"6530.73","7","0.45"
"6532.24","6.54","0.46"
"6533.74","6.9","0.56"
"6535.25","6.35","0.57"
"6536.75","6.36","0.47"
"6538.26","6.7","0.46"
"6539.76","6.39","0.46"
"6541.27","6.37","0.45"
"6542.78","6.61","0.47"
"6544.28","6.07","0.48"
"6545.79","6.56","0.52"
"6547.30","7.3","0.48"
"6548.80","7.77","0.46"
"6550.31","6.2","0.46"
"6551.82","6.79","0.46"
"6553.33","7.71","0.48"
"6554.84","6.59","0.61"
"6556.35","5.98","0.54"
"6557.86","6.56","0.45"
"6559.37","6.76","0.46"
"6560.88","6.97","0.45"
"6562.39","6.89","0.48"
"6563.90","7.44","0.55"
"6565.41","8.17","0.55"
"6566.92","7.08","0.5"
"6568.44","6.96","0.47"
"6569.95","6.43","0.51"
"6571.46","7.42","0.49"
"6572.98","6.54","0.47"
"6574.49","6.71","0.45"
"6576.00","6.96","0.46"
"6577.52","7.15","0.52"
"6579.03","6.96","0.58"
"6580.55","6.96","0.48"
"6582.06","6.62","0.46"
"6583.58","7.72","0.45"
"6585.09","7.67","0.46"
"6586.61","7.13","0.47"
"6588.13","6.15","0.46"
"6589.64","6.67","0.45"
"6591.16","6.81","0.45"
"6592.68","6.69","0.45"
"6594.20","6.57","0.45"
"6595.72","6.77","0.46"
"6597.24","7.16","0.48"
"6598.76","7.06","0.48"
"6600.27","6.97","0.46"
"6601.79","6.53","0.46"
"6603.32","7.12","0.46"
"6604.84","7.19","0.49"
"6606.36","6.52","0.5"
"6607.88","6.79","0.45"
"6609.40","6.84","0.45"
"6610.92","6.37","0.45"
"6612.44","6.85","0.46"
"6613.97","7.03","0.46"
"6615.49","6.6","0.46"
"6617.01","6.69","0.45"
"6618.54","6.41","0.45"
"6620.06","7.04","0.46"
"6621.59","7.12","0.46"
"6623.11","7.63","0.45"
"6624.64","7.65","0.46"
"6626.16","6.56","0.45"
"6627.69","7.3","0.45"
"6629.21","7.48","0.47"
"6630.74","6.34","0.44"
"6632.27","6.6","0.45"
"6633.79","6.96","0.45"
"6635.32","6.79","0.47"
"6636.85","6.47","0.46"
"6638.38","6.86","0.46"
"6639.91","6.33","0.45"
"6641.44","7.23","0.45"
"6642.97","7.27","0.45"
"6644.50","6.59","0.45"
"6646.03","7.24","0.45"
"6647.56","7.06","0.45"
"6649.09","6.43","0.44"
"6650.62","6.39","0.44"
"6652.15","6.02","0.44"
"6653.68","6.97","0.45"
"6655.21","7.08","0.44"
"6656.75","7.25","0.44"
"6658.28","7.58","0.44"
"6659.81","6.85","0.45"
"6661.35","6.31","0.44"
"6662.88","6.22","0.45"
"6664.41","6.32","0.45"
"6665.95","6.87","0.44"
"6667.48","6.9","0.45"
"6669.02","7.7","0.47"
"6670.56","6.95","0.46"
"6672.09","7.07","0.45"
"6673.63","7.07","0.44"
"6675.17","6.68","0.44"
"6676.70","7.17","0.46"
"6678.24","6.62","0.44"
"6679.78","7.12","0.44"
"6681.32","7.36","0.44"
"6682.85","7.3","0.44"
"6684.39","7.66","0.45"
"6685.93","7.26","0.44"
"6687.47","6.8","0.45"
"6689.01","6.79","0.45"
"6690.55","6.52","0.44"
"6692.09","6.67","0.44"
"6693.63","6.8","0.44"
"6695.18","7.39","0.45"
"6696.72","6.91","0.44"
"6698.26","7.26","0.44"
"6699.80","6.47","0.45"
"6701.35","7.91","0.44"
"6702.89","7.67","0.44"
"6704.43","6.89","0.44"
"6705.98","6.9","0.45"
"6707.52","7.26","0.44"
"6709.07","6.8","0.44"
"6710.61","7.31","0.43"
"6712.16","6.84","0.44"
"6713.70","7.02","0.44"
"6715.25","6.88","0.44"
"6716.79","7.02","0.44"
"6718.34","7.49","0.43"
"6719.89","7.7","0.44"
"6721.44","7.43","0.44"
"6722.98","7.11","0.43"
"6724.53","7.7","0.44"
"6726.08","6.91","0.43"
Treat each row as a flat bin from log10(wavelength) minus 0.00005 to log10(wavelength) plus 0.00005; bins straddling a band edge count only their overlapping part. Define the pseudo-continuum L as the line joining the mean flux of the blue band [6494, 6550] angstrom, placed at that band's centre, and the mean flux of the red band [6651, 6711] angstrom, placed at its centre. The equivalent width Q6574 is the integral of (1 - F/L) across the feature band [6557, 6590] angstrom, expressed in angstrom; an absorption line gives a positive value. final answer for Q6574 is -0.9 angstrom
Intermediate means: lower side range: 6.71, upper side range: 6.99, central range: 7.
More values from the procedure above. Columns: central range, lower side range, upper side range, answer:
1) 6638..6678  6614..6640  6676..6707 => 0.7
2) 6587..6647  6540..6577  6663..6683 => 0.6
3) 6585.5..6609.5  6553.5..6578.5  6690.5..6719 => 0.5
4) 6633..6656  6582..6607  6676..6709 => 0.7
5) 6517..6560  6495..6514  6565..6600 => 1.7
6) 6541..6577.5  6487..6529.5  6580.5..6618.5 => -0.4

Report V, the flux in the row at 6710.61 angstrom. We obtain 7.31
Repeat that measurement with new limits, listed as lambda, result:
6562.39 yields 6.89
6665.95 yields 6.87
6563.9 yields 7.44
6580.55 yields 6.96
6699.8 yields 6.47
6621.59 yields 7.12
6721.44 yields 7.43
